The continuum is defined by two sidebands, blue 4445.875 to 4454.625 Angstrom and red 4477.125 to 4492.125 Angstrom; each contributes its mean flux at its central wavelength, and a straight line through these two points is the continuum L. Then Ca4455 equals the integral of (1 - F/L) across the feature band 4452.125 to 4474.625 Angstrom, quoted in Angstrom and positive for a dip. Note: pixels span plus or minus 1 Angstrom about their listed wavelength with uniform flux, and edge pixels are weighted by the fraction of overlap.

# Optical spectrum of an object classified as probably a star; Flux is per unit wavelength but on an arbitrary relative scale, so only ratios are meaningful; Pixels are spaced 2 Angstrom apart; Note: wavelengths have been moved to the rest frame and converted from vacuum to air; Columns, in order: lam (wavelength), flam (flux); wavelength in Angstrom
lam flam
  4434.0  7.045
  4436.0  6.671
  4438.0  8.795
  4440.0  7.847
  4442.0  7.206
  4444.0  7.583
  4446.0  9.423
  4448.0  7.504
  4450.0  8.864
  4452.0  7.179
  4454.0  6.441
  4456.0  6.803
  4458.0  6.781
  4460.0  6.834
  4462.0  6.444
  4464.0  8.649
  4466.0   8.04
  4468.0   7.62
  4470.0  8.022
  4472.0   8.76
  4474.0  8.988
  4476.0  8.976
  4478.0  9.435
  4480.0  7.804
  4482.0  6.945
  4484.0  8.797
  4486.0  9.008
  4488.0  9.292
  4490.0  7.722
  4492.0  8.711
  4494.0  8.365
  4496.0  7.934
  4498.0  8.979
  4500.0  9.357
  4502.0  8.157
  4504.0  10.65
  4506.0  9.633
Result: 1.4 Angstrom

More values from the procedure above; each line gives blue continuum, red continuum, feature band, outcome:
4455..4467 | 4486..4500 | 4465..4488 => -1.6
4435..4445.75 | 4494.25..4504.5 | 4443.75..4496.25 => 1.8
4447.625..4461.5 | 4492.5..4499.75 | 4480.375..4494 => -0.2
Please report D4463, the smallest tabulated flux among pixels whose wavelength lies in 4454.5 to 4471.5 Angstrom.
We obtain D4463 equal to 6.444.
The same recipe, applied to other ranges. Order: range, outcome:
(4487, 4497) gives 7.722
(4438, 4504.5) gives 6.441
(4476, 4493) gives 6.945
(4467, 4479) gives 7.62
